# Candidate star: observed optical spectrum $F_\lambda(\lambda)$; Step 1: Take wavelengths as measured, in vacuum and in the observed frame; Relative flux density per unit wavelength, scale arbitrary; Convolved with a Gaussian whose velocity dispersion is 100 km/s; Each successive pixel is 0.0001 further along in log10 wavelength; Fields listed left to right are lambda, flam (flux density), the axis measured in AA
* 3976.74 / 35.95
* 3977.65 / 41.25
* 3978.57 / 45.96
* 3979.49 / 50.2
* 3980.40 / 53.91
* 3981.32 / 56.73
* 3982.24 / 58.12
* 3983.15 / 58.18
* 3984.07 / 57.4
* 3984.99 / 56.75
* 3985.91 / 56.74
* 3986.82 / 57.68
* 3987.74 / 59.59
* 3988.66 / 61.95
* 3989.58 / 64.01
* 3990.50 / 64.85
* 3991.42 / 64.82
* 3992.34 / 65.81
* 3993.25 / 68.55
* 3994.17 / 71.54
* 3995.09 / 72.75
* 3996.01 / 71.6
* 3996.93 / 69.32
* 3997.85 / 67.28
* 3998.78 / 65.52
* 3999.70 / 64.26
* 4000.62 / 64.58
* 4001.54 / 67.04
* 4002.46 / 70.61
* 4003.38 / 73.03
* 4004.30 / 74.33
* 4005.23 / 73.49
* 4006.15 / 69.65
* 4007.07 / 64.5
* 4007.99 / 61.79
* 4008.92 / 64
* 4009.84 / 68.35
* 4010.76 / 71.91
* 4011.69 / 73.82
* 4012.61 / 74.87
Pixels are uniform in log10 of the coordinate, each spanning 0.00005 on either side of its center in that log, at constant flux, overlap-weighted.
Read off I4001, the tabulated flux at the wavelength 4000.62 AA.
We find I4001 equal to 64.58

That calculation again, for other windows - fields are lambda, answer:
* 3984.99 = 56.75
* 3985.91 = 56.74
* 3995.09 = 72.75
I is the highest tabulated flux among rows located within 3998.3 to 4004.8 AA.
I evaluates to 74.33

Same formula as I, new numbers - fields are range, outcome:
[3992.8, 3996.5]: 72.75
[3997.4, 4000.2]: 67.28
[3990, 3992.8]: 65.81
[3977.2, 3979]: 45.96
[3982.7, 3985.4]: 58.18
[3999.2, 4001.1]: 64.58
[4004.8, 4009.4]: 73.49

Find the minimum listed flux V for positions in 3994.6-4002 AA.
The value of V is 64.26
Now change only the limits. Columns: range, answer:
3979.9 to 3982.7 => 53.91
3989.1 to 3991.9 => 64.01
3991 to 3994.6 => 64.82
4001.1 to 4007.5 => 64.5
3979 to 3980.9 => 50.2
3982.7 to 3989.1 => 56.74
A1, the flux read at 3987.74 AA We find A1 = 59.59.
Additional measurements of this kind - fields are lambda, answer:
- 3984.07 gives 57.4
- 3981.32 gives 56.73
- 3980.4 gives 53.91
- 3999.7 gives 64.26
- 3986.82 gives 57.68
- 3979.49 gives 50.2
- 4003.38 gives 73.03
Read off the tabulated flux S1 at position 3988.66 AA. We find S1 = 61.95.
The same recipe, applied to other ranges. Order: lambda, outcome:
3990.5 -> 64.85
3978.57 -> 45.96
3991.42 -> 64.82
